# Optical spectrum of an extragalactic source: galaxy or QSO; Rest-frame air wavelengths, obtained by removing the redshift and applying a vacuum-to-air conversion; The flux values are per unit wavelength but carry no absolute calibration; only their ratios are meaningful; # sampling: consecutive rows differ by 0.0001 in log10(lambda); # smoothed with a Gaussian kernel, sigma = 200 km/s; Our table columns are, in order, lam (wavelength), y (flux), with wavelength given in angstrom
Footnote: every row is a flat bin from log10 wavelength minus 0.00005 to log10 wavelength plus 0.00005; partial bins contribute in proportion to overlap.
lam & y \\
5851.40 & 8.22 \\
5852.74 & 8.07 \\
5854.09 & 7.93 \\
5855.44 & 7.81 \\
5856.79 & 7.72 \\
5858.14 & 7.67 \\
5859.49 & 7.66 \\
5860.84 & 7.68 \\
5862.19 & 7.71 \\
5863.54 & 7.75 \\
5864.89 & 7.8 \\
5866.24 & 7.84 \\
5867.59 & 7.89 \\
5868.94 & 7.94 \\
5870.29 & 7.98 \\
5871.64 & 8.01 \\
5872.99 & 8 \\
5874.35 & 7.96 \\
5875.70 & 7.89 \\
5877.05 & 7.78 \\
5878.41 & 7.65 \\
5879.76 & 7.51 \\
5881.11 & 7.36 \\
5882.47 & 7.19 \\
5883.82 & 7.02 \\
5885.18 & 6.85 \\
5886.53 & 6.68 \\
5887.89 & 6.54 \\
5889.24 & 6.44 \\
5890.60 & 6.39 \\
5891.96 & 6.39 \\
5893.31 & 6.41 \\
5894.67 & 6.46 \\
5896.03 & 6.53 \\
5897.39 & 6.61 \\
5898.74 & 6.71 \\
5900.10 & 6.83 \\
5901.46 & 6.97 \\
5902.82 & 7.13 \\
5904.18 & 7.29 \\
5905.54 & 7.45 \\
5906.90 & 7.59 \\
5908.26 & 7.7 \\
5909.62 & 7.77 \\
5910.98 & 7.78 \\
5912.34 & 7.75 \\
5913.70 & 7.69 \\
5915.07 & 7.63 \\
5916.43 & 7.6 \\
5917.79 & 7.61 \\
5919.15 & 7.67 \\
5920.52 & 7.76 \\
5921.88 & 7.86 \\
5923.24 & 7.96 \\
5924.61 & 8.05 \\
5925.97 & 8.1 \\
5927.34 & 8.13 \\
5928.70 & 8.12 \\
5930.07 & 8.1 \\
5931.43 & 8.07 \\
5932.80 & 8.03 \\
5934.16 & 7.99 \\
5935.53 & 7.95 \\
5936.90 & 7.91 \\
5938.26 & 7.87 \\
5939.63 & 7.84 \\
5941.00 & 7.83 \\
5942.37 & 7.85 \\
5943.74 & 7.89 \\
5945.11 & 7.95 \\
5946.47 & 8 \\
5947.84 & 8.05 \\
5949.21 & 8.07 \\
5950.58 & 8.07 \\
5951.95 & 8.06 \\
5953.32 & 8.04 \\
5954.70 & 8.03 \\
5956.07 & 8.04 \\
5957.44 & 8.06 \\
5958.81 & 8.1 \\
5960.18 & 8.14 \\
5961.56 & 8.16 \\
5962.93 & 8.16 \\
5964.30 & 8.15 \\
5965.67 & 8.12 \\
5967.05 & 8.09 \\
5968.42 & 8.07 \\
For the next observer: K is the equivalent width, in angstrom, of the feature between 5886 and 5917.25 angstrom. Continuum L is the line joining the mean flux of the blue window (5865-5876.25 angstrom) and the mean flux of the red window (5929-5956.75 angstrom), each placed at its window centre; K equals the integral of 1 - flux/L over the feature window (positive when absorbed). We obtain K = 3.5 angstrom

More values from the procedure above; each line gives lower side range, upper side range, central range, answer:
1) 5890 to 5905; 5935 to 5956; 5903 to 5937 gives -2.4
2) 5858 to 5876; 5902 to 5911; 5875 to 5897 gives 2.1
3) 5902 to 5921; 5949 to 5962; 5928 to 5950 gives -0.2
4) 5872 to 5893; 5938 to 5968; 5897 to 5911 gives 0.4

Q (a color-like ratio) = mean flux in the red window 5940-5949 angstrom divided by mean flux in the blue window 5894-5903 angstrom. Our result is 1.2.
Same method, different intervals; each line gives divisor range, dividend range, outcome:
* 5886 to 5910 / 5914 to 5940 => 1.15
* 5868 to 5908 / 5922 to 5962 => 1.12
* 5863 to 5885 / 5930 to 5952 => 1.03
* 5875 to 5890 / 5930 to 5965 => 1.12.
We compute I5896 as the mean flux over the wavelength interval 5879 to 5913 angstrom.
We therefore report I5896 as 7.02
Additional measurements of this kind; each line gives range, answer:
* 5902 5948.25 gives 7.82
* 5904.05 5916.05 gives 7.64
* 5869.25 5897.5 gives 7.15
